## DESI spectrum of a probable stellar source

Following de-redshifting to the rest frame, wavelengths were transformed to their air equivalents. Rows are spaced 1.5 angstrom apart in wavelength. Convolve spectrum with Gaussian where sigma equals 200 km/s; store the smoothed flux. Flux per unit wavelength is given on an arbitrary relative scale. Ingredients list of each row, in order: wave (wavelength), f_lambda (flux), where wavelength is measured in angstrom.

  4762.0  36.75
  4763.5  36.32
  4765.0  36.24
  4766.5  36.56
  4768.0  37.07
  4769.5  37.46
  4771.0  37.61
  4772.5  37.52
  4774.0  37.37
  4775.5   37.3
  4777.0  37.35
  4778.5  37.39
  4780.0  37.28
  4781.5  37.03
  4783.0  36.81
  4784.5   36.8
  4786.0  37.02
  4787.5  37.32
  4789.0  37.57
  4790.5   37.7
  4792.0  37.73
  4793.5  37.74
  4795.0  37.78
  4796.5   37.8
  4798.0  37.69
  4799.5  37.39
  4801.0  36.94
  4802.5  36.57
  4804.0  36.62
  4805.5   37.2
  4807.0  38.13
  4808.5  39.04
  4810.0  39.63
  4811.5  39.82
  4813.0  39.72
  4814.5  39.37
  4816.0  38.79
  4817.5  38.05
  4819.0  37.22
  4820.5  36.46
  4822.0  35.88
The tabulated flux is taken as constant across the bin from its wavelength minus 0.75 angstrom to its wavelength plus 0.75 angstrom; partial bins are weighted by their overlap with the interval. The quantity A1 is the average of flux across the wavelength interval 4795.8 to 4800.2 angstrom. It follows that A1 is 37.6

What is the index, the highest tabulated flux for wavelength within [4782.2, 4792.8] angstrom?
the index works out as 37.73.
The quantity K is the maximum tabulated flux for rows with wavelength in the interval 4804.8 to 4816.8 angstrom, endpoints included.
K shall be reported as 39.82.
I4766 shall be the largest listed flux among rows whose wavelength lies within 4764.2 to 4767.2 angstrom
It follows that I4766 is 36.56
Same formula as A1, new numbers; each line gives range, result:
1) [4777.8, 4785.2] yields 37.1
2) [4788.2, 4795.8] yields 37.7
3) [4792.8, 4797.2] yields 37.8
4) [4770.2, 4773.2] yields 37.6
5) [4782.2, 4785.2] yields 36.8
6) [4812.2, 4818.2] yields 39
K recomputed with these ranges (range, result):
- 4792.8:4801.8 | 37.8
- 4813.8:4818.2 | 39.37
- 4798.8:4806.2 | 37.39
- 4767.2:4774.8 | 37.61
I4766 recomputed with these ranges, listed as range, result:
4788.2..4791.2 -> 37.7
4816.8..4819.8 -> 38.05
